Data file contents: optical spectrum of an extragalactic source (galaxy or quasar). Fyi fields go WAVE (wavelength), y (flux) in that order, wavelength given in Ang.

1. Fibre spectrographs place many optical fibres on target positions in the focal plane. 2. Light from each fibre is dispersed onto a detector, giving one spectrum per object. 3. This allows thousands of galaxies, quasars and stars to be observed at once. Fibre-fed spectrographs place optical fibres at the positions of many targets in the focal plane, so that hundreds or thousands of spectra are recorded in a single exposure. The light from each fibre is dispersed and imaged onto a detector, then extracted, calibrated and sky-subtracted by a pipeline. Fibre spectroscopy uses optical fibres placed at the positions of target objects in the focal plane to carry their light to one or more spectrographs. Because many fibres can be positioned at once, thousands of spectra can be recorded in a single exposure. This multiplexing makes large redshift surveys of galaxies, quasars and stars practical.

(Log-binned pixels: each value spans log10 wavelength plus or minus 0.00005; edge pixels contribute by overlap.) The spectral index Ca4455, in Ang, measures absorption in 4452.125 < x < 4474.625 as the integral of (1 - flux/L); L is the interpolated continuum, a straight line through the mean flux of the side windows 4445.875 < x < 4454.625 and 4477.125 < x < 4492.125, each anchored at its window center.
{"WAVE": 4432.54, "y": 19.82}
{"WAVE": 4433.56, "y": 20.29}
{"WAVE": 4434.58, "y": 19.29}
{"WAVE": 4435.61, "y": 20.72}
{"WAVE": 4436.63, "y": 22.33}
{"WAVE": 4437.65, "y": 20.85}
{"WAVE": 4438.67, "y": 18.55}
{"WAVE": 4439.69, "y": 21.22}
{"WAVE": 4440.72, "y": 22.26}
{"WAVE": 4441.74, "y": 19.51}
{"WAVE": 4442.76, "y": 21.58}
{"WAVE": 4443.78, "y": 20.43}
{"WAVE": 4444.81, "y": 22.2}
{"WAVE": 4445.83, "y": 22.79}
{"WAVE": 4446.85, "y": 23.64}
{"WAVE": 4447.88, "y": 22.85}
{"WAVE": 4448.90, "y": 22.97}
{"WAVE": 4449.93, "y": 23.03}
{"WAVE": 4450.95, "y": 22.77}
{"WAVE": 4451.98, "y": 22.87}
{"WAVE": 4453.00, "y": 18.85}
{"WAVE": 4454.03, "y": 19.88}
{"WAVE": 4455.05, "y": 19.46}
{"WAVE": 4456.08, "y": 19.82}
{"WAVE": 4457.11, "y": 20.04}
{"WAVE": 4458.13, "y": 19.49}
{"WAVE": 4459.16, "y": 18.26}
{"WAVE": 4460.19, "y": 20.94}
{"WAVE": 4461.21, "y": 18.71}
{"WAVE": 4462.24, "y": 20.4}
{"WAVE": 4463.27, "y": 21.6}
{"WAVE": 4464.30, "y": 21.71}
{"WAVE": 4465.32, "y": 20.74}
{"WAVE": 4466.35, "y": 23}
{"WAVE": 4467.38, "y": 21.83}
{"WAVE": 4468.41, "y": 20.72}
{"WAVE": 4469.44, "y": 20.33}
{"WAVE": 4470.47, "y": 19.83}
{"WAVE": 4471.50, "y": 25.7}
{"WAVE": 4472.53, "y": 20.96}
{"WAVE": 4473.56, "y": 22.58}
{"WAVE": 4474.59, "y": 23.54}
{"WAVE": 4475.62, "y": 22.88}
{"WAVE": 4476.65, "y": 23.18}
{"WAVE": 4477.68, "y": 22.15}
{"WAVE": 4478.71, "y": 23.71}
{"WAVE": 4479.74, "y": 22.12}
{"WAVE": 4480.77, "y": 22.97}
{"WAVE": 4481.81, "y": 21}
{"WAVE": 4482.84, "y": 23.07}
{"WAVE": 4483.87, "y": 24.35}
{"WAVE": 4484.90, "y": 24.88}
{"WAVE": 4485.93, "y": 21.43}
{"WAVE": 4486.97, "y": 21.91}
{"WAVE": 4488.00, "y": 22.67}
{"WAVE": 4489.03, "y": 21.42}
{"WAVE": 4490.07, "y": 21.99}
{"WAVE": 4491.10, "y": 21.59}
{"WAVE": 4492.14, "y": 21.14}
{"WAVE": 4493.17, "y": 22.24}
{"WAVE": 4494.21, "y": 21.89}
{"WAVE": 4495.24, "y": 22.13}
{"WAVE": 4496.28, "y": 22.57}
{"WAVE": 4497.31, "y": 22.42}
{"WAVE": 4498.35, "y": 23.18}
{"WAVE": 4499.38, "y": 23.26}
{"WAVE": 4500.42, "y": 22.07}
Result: 1.5 Ang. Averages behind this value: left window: 22.1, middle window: 20.8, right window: 22.5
